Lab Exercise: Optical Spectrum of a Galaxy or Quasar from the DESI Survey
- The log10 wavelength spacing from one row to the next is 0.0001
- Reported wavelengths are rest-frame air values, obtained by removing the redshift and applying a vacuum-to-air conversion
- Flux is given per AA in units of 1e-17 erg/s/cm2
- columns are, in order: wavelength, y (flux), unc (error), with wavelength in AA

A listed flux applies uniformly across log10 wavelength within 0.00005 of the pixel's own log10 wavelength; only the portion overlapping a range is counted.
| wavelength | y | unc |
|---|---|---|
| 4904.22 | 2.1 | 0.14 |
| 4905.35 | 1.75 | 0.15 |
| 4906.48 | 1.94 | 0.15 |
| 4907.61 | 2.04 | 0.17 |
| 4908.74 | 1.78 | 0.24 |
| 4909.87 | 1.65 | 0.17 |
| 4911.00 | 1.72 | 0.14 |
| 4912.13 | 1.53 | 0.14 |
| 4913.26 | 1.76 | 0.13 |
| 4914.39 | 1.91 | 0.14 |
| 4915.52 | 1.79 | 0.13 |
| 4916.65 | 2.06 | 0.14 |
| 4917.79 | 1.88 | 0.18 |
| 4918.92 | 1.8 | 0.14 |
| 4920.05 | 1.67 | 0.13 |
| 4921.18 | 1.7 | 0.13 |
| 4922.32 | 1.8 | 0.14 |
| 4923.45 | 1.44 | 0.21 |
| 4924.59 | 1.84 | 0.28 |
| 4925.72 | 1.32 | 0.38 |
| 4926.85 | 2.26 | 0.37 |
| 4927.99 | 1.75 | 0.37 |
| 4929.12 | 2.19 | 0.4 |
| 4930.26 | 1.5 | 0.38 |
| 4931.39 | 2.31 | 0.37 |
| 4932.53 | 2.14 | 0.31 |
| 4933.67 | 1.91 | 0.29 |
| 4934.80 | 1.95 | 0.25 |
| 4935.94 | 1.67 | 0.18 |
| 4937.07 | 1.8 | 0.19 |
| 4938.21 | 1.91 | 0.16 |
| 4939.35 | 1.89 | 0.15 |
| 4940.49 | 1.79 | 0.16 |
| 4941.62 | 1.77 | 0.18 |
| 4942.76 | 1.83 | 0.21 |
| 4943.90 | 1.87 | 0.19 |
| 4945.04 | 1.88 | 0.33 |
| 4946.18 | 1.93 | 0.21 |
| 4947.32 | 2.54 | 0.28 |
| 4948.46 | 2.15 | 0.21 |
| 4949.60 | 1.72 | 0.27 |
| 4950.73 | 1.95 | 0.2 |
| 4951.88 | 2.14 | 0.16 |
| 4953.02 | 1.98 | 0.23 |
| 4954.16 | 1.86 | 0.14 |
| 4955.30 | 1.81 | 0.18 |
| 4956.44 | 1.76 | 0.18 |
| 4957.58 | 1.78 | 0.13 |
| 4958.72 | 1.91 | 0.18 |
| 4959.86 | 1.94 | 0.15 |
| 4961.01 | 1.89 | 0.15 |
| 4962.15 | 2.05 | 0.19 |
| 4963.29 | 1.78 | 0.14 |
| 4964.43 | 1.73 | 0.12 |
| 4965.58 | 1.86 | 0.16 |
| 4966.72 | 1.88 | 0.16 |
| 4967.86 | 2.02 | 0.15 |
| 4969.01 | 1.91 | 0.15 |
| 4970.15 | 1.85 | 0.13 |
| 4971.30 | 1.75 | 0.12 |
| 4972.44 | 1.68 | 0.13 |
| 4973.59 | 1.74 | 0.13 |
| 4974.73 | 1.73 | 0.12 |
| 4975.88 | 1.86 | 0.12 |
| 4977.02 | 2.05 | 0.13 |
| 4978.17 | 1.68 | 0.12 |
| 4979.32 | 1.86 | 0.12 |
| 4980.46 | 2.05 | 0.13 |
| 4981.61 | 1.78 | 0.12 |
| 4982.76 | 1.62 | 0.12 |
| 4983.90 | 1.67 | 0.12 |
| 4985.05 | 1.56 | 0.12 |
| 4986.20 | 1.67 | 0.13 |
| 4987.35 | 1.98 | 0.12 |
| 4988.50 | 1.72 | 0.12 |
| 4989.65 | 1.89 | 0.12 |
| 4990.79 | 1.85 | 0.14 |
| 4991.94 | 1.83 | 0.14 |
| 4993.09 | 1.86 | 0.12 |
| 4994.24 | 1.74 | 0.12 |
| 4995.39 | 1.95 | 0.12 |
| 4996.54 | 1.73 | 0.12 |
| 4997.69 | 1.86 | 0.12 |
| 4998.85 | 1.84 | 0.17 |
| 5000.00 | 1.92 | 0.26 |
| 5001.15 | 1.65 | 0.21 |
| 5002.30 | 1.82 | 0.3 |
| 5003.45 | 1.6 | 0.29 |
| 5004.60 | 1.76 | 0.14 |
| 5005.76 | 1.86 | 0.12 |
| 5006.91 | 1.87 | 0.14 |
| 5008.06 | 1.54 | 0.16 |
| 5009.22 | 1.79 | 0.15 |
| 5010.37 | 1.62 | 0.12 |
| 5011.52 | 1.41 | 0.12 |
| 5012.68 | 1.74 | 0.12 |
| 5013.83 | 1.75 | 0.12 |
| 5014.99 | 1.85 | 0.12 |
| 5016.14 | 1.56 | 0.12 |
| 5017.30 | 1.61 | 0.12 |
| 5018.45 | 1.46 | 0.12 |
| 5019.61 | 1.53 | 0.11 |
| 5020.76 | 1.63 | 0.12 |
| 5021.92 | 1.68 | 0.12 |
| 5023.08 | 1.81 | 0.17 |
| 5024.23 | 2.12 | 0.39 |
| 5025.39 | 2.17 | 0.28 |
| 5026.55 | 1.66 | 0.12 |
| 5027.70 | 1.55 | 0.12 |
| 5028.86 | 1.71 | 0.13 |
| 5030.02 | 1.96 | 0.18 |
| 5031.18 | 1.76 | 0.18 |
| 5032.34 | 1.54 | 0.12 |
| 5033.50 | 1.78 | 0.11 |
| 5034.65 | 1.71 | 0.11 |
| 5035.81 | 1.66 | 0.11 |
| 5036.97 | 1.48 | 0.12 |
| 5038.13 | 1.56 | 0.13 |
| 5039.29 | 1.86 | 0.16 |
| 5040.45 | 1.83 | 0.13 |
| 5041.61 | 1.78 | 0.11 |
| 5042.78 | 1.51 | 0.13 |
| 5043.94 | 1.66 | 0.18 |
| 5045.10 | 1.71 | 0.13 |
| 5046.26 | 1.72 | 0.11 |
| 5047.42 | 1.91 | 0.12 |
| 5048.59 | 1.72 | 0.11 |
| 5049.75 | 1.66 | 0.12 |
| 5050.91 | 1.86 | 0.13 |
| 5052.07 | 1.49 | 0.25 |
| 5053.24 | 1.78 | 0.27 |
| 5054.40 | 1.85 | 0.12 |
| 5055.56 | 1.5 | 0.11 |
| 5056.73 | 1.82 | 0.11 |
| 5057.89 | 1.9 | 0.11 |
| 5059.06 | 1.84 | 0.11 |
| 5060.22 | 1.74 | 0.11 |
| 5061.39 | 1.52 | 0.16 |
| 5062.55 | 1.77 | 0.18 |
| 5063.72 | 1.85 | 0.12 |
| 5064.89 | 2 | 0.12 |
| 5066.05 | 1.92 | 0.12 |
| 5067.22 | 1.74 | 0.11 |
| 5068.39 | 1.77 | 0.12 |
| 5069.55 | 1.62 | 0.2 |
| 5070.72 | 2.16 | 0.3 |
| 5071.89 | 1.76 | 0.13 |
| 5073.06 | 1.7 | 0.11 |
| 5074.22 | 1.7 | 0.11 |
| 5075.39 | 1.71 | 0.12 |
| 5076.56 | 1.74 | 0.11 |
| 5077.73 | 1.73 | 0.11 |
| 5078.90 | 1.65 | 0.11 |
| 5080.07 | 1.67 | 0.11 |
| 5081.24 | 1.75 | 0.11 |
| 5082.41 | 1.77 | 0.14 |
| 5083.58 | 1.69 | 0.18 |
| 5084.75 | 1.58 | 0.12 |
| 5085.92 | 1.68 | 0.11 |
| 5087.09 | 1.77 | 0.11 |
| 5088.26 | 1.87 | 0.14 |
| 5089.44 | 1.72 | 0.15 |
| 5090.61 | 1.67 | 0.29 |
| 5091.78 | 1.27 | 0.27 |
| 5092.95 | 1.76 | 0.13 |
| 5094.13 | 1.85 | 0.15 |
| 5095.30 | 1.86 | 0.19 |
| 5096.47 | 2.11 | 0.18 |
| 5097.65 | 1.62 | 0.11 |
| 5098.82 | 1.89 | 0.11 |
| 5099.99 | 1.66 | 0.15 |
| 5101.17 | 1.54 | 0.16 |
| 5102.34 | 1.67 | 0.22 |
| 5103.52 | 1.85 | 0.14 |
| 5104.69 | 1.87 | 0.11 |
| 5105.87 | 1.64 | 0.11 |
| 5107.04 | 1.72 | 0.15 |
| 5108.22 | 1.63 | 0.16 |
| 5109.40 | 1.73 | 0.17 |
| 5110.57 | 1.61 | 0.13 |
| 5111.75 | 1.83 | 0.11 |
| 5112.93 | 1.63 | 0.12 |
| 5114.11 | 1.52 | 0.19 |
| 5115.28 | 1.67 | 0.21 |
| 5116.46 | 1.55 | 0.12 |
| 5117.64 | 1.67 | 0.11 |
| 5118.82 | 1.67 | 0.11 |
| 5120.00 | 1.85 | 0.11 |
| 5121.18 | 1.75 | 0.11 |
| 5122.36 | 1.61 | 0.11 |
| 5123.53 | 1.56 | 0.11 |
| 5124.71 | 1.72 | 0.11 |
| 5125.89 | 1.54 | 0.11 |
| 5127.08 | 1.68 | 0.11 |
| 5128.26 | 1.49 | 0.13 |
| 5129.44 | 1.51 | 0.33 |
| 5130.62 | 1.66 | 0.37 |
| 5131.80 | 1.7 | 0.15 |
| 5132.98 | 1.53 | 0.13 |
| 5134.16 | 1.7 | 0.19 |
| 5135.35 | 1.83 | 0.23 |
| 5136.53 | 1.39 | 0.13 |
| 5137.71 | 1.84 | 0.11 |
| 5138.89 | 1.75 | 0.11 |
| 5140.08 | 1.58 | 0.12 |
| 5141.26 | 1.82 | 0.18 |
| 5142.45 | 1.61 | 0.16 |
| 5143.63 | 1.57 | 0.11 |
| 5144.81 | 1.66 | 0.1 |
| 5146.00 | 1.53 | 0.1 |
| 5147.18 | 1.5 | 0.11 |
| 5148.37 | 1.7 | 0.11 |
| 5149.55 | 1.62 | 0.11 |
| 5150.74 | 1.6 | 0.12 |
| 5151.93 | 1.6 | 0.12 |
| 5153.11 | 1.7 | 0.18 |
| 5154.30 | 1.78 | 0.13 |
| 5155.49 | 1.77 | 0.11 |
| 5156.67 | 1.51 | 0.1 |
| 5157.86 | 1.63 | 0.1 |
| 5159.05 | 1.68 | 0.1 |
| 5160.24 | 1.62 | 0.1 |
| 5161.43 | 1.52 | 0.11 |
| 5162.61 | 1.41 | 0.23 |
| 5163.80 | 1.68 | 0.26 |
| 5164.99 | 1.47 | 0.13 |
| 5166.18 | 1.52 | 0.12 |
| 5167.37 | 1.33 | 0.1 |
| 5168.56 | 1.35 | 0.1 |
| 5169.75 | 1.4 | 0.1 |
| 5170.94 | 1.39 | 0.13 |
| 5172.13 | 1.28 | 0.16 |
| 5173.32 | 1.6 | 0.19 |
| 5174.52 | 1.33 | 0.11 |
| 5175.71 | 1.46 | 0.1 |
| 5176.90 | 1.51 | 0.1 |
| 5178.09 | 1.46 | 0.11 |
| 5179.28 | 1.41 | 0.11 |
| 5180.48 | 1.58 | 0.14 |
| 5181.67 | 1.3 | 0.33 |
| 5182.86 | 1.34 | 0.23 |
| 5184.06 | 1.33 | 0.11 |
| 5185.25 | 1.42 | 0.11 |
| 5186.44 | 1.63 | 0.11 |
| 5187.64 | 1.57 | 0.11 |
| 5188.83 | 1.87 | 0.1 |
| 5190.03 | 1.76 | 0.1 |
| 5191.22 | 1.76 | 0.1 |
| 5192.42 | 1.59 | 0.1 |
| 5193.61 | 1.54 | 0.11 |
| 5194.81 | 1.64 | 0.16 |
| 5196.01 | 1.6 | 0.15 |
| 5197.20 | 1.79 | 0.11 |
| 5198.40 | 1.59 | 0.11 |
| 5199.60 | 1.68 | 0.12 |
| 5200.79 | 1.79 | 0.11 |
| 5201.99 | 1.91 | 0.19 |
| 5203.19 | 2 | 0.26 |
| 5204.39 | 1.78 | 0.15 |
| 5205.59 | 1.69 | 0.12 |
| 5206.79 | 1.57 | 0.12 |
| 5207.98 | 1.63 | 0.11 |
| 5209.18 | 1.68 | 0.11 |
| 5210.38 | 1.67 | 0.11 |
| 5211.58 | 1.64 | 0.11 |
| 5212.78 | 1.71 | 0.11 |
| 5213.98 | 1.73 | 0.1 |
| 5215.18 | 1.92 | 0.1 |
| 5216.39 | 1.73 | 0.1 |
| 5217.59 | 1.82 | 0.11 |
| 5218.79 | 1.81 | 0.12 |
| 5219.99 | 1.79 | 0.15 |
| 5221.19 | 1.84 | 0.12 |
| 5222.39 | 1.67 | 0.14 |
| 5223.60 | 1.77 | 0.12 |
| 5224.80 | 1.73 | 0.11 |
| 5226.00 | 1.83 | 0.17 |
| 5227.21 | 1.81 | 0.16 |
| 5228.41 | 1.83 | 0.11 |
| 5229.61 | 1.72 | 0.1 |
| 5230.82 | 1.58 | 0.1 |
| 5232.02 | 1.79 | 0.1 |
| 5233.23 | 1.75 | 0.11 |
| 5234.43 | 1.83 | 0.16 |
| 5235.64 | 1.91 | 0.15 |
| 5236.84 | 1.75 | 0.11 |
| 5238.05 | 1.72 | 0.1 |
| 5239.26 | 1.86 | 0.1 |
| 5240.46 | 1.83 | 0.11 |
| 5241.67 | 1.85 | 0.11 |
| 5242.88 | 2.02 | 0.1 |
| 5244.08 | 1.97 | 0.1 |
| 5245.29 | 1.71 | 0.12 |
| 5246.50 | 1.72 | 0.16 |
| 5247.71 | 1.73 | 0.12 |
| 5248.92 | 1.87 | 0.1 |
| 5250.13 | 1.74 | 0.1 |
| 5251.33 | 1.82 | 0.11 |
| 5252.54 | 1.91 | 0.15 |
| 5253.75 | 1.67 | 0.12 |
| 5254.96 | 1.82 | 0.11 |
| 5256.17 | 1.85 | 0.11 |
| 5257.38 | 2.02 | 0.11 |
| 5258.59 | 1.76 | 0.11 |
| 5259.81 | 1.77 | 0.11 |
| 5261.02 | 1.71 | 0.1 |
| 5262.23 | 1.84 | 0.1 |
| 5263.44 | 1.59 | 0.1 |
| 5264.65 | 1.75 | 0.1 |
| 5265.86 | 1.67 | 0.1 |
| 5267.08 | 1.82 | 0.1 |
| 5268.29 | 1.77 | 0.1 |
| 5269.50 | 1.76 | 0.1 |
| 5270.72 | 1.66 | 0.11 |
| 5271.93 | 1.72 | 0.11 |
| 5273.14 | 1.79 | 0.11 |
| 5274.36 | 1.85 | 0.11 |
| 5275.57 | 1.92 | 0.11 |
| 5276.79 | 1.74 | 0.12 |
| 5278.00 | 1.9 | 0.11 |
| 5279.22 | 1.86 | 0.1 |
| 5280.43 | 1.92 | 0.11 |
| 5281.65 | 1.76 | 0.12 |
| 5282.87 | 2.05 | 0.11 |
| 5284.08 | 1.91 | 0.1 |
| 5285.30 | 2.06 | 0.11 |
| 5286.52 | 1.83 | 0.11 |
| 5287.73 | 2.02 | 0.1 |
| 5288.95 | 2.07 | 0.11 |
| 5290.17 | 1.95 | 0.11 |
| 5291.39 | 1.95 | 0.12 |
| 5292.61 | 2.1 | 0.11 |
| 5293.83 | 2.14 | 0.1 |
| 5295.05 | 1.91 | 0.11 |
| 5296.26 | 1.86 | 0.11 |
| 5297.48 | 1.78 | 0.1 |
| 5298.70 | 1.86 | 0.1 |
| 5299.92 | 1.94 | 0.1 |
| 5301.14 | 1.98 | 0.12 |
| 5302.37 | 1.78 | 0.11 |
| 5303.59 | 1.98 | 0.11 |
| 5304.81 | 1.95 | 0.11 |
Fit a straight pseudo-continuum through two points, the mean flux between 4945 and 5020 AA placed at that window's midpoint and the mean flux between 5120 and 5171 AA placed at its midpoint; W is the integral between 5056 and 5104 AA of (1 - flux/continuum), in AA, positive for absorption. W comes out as -1.8 AA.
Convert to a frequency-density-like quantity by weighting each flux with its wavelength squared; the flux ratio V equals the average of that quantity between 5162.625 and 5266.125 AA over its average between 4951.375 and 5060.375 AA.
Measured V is 1.0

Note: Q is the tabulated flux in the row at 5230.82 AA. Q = 1.58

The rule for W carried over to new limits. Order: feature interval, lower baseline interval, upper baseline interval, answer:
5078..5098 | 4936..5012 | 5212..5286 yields 1.1 AA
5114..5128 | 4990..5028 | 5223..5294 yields 1.1 AA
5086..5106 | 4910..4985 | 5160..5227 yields -0.4 AA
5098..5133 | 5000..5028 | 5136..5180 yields -1.4 AA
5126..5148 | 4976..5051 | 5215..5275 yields 1.7 AA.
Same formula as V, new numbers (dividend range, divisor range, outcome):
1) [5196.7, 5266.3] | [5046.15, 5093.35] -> 1.09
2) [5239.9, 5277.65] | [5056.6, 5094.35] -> 1.10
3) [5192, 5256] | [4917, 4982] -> 1.05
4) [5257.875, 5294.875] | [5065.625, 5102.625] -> 1.15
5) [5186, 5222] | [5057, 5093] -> 1.04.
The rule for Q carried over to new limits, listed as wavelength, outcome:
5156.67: 1.51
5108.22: 1.63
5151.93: 1.6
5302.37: 1.78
